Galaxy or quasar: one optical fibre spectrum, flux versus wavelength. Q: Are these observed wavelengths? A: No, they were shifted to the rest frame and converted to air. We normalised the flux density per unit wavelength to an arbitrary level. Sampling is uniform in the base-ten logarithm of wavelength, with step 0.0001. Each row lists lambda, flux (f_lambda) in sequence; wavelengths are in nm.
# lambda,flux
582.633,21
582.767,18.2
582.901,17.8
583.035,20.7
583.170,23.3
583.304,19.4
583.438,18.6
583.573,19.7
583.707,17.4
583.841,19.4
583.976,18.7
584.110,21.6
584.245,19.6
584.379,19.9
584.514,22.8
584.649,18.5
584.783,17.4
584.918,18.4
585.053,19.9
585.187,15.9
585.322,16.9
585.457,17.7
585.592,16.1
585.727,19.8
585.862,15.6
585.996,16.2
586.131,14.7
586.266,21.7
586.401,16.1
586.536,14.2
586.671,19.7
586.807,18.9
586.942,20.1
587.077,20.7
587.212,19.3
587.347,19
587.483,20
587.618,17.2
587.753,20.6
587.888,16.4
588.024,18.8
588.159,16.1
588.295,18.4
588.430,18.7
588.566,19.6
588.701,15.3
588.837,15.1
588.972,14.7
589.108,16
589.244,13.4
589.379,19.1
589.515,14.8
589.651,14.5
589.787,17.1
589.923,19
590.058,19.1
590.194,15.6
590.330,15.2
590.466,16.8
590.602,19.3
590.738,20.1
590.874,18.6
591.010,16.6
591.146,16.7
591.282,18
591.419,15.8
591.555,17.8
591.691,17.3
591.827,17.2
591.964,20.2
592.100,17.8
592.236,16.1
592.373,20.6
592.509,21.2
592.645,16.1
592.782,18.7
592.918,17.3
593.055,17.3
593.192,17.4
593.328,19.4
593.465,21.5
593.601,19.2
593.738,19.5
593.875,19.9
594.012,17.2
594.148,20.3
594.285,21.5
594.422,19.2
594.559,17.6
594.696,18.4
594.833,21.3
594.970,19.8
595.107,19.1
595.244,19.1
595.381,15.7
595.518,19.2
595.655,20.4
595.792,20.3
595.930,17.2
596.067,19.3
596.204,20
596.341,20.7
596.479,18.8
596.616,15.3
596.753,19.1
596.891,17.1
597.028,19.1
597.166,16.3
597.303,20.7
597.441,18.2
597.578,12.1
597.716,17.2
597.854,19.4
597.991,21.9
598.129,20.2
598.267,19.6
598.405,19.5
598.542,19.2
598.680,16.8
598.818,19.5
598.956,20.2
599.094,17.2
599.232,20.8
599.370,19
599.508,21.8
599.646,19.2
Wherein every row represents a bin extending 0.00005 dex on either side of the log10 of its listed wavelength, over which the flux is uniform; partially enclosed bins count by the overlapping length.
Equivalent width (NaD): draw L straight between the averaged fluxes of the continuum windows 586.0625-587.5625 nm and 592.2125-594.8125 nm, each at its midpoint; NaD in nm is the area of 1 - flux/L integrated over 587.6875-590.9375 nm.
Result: 0.266 nm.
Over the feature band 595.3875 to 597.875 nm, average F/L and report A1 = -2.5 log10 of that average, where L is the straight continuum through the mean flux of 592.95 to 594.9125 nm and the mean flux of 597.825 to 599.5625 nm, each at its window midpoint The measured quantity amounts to 0.07 mag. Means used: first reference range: 19.2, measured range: 18.3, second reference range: 19.6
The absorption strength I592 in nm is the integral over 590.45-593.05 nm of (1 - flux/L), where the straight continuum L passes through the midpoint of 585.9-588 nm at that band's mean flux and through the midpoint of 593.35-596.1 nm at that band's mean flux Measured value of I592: 0.12 nm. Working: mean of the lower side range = 18.3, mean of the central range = 18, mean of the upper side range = 19.3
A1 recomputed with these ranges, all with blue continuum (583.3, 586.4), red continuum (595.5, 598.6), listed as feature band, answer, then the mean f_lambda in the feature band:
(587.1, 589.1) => 0.042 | 17.8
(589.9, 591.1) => 0.049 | 17.8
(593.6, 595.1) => -0.044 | 19.4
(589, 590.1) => 0.128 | 16.5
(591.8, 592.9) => 0.008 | 18.5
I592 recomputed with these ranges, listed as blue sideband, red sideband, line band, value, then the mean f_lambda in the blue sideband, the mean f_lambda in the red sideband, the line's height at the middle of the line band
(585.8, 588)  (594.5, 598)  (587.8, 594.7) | 0.21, 18.2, 18.5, 18.3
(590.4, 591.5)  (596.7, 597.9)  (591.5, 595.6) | -0.25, 17.7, 17.6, 17.7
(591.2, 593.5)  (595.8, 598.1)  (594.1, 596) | -0.10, 18.2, 18.4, 18.3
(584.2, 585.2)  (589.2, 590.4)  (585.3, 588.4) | 0.00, 19.2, 16.5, 18.1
